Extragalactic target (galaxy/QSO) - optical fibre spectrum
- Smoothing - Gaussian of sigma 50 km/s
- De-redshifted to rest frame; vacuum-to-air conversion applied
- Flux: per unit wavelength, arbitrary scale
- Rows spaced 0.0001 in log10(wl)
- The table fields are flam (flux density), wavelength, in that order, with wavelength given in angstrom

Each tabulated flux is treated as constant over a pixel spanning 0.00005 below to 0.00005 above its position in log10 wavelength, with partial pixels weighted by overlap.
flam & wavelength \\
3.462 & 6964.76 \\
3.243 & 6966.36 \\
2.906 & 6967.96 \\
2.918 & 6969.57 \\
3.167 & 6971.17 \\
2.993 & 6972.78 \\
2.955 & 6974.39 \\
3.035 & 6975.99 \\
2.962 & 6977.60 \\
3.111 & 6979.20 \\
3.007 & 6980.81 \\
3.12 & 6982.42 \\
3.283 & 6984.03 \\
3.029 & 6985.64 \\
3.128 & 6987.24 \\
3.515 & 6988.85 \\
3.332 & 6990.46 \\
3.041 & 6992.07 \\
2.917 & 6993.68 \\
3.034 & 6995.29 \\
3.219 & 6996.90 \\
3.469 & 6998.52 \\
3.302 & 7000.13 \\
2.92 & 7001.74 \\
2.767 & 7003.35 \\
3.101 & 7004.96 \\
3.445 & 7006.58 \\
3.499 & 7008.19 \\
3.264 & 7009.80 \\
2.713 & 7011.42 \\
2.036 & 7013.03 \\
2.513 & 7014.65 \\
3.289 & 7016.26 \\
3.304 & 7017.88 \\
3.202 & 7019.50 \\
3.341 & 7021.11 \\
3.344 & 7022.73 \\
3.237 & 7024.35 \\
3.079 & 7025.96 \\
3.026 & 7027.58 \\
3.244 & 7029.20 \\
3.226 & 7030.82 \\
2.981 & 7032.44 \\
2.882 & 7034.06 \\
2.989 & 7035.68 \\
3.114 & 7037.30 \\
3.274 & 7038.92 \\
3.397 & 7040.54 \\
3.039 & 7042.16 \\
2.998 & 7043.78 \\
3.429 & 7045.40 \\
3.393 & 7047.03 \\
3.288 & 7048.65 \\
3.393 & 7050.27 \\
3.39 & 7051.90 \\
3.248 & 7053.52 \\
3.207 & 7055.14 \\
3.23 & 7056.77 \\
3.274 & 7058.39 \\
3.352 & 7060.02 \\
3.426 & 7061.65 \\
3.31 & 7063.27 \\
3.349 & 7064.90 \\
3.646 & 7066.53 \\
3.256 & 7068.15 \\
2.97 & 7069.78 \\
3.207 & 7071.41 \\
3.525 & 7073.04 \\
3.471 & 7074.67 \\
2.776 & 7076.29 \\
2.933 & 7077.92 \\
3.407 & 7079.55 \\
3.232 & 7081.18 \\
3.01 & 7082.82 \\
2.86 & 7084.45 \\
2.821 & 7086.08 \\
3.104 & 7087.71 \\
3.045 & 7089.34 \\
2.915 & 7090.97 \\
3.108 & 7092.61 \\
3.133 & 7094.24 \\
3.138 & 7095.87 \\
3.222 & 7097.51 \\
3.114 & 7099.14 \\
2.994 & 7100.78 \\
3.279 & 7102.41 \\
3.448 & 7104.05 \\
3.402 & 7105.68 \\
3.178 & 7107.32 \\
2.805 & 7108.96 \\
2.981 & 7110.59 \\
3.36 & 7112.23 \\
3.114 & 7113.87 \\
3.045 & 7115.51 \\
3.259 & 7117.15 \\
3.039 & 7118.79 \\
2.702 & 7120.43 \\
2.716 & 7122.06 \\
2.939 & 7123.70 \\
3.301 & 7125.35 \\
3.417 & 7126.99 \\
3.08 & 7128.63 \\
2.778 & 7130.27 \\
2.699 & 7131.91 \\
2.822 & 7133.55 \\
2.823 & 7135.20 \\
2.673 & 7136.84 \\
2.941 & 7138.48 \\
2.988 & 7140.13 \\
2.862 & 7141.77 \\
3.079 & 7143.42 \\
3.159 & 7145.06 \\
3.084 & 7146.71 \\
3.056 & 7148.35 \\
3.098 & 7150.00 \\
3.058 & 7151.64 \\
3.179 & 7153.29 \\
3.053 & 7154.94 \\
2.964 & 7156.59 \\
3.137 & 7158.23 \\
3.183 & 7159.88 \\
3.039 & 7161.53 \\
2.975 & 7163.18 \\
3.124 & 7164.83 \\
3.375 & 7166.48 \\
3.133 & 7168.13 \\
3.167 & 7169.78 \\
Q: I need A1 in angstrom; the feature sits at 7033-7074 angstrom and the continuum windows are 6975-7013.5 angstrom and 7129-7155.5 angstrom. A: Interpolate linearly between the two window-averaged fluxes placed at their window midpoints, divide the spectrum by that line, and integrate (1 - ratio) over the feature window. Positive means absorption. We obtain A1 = -2.9 angstrom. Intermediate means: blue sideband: 3.1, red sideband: 2.96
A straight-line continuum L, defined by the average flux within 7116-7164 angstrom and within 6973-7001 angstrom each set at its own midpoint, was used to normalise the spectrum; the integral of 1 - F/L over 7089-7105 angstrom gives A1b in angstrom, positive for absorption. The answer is -0.54 angstrom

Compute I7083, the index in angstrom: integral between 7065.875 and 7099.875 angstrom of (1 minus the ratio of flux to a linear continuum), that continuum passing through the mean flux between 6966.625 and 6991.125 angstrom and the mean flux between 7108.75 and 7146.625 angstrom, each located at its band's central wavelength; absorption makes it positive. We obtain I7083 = -1.3 angstrom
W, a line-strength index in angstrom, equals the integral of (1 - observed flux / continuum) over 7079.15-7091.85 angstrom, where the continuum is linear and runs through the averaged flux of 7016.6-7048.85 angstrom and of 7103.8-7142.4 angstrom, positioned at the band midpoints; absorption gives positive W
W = 0.19 angstrom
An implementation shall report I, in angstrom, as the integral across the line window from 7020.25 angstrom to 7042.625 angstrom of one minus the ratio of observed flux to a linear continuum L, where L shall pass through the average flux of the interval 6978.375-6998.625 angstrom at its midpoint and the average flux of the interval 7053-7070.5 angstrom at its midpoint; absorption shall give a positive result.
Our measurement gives 0.6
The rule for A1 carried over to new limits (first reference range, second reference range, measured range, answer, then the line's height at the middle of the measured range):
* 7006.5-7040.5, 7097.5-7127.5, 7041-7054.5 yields -0.8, 3.1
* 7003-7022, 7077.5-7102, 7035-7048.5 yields -0.7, 3.06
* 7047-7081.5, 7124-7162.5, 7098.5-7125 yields 0.3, 3.12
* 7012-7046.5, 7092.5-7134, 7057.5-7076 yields -1.4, 3.09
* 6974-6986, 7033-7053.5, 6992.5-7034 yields 0.7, 3.14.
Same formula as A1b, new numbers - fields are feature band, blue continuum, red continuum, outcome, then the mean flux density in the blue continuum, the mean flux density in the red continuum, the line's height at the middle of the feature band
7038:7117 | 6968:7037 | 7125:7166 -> -3.68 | 3.09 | 3.02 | 3.06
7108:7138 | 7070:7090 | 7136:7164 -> 0.85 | 3.11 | 3.03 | 3.06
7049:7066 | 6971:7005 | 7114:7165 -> -1.44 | 3.11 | 3.01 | 3.06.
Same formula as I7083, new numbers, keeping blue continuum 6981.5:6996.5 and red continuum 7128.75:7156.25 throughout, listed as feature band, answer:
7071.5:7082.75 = -0.60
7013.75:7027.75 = -0.14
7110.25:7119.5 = -0.45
